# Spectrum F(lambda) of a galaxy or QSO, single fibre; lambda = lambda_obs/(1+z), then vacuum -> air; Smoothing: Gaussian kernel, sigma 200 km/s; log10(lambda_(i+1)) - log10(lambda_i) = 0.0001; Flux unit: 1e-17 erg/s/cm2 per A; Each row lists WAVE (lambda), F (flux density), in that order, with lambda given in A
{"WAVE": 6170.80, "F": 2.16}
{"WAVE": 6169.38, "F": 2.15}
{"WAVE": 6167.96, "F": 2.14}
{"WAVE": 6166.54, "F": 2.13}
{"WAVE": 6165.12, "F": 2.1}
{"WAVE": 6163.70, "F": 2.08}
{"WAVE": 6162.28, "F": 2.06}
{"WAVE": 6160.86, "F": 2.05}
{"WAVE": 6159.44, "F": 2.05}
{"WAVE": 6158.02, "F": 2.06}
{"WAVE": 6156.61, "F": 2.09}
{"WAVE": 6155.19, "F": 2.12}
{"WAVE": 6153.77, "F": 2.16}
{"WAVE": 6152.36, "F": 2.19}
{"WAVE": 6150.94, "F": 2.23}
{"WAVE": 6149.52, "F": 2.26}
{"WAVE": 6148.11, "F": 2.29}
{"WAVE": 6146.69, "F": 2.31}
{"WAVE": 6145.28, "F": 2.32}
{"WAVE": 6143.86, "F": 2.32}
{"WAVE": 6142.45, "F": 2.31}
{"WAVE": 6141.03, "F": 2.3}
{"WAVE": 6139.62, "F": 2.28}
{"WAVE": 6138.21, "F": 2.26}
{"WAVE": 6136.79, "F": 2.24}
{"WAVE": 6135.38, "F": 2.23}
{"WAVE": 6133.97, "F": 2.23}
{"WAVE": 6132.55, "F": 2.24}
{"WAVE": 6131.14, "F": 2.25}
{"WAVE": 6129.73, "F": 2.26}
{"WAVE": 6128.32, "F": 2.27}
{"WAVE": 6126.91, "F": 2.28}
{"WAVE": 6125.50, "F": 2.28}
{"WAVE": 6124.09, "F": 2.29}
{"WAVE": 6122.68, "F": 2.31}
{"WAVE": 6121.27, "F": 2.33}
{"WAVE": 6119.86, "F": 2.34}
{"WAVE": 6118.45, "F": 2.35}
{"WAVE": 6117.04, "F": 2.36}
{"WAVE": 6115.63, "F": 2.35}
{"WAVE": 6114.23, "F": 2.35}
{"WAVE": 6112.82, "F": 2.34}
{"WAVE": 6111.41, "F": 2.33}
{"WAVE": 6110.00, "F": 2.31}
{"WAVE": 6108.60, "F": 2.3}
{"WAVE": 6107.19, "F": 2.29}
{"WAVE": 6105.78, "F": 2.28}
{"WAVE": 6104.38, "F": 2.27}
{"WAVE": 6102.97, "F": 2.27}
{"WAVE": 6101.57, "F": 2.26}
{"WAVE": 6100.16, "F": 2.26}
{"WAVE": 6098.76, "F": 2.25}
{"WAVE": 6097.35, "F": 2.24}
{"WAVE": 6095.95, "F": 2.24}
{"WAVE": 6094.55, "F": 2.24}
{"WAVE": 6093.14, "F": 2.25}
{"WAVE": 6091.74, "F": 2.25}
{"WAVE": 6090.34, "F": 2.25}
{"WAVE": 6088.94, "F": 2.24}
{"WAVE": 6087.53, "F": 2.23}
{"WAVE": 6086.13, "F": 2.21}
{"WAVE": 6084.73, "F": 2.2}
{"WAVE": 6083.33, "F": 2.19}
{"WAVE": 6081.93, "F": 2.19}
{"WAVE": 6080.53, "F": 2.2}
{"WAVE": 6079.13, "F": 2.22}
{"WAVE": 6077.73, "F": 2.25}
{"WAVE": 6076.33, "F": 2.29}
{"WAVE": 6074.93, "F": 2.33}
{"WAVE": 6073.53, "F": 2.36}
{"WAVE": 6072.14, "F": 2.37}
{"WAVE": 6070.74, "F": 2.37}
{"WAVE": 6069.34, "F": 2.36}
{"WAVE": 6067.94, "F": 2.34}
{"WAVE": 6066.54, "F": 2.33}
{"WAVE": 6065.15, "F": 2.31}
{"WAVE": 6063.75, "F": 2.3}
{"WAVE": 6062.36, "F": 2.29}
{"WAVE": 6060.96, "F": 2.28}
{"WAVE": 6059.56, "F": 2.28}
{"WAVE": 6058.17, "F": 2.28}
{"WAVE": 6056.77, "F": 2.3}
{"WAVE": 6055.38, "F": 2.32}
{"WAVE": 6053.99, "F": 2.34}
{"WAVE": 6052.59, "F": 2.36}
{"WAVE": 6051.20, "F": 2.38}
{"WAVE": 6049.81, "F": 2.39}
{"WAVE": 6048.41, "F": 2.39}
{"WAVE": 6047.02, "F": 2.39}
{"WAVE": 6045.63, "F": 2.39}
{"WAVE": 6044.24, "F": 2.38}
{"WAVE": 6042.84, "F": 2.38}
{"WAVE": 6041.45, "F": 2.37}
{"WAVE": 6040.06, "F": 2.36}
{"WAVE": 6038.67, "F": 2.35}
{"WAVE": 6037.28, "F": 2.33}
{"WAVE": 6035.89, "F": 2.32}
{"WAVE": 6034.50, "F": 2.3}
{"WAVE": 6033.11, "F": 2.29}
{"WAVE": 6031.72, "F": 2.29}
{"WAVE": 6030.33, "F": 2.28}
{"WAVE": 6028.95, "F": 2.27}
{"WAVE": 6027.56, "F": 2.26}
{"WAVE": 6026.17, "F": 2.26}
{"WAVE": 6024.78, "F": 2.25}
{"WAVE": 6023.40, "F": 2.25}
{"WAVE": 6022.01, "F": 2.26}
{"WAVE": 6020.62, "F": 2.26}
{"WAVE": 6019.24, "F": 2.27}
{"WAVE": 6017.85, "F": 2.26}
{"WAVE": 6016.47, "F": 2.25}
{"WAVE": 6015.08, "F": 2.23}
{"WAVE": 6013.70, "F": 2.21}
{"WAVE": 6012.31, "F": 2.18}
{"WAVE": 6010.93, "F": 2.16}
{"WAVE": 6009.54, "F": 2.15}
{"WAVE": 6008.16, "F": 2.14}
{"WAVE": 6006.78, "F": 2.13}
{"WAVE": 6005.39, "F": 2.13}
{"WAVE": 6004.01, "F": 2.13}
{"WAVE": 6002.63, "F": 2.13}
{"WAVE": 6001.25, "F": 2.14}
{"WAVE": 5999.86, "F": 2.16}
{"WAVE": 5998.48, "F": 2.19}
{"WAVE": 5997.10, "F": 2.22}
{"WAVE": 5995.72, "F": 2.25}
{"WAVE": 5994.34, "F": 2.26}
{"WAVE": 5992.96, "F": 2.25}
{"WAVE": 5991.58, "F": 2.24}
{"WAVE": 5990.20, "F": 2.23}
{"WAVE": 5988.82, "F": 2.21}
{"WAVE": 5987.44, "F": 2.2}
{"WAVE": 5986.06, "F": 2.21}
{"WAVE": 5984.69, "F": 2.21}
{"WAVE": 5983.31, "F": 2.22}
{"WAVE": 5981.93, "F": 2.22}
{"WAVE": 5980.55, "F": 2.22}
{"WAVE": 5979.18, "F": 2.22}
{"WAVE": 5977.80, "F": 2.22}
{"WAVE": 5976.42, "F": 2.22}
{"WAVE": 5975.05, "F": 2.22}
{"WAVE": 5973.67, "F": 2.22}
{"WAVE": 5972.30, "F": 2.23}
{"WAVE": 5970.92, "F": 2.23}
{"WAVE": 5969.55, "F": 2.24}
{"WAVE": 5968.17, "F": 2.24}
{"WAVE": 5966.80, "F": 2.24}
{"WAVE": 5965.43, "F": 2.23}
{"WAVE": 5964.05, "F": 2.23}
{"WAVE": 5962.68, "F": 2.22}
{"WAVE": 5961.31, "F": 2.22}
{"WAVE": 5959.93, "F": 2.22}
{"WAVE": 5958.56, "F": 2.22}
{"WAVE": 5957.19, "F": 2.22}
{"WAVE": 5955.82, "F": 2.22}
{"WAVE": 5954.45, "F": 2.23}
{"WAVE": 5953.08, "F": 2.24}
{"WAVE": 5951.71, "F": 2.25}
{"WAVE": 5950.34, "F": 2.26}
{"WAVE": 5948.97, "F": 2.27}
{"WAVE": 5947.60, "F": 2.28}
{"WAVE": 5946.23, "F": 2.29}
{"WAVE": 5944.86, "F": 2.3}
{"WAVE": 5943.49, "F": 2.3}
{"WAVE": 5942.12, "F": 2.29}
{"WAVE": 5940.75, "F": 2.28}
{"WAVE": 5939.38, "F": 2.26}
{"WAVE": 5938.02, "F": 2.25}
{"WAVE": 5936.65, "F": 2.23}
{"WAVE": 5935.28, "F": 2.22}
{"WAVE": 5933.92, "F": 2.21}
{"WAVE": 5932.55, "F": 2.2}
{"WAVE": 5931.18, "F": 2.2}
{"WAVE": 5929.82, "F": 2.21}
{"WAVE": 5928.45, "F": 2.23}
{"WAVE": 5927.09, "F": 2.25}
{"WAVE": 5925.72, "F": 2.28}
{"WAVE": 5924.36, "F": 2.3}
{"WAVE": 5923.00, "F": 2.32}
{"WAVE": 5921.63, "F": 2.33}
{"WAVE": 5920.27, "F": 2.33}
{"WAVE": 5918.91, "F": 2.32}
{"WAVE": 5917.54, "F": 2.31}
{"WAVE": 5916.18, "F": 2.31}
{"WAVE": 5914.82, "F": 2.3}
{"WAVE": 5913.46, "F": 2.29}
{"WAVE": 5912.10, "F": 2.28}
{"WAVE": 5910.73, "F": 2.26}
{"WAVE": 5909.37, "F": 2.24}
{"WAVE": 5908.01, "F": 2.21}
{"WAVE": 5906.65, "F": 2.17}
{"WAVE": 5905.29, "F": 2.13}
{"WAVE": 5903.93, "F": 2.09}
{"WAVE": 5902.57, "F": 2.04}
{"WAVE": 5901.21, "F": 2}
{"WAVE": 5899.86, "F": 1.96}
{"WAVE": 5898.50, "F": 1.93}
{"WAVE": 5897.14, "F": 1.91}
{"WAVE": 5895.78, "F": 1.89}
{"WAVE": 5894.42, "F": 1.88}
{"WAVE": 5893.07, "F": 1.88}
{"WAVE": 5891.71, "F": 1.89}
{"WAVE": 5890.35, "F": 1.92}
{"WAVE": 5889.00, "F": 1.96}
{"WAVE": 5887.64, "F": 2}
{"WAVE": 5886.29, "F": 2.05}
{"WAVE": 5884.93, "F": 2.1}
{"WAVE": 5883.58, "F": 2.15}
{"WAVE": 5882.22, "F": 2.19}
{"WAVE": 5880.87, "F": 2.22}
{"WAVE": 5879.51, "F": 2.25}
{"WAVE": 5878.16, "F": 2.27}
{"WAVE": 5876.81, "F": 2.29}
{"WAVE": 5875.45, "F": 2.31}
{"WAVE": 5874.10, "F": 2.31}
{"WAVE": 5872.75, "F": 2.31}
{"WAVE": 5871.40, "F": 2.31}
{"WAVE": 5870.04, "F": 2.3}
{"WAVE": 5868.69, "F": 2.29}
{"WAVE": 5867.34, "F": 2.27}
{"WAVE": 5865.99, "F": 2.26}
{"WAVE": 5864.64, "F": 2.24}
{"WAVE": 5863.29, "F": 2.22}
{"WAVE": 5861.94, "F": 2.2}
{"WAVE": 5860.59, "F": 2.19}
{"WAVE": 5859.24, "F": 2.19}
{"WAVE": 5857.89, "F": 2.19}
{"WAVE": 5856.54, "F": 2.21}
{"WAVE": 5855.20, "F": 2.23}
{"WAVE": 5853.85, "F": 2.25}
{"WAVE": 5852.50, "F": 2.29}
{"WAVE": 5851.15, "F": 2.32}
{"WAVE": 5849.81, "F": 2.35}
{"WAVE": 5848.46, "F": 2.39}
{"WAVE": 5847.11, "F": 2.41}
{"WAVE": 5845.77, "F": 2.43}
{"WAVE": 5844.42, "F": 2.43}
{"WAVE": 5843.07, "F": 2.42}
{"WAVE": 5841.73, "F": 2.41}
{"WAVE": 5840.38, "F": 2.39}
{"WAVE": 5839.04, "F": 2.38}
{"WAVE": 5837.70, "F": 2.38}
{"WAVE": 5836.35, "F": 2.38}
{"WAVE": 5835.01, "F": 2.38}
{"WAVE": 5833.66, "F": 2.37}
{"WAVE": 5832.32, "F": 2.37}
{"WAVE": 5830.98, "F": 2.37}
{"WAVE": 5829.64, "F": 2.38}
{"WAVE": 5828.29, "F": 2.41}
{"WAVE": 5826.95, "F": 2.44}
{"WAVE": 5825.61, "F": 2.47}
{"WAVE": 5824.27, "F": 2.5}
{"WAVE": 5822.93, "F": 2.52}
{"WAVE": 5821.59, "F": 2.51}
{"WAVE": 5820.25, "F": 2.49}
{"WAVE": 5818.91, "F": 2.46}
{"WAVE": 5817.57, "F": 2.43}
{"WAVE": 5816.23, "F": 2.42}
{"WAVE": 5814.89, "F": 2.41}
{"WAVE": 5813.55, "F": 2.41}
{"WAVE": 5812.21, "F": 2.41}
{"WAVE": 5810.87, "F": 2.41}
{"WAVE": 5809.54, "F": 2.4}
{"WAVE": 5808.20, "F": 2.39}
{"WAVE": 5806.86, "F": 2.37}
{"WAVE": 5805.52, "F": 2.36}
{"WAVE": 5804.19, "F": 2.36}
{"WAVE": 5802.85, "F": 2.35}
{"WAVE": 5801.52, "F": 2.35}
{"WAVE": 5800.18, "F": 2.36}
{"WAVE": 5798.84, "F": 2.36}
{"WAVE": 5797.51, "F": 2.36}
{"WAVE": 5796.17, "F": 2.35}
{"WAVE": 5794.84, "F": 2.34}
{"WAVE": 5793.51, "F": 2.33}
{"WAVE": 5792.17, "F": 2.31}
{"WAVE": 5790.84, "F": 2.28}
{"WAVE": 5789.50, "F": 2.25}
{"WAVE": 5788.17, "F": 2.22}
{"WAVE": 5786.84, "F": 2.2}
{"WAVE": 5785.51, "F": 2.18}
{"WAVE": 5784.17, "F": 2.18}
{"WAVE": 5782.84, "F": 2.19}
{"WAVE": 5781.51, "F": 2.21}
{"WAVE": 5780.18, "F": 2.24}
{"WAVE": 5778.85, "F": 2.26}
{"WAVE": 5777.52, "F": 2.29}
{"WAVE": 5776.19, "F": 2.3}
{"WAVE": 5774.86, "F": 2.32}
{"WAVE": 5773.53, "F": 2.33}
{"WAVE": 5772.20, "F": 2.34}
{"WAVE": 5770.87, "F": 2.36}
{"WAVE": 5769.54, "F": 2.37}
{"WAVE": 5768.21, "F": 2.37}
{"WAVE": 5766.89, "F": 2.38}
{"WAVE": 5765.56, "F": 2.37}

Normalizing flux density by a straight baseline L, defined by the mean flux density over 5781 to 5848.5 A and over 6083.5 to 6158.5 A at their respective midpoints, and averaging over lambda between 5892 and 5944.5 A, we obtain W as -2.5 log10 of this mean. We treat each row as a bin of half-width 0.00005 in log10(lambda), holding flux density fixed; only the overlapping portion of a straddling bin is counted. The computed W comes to 0.072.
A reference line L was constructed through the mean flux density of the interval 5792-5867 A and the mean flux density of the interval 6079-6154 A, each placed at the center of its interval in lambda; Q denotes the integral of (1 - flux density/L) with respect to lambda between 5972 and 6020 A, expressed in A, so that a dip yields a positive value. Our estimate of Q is 2.2 A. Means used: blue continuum 2.36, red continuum 2.27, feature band 2.2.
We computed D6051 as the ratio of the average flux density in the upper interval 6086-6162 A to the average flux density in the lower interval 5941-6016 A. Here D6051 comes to 1.0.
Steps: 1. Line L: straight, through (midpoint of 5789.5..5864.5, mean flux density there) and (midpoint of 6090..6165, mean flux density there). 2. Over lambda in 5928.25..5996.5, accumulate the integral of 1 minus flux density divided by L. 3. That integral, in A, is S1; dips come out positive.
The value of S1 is 2.3 A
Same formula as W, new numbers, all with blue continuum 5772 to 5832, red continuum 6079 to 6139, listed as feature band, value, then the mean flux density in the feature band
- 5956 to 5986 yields 0.04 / 2.22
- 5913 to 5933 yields 0.02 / 2.28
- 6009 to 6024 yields 0.03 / 2.23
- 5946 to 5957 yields 0.03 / 2.25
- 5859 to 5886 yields 0.04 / 2.24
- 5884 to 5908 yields 0.17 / 2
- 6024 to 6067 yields -0.02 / 2.32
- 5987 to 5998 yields 0.03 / 2.23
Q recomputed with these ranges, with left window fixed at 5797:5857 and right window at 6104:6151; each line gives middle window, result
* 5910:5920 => 0.3 A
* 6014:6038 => 0.6 A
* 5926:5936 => 0.6 A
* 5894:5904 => 1.7 A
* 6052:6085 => 0.3 A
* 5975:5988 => 0.7 A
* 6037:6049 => -0.3 A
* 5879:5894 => 2.0 A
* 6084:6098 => 0.4 A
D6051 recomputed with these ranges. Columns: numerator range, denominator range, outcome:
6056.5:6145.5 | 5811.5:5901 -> 1.01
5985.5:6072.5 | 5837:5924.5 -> 1.03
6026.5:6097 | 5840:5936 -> 1.04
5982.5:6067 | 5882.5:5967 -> 1.04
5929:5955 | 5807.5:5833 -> 0.93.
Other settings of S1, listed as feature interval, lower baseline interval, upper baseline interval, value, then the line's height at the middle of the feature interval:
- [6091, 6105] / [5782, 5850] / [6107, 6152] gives 0.3 A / 2.3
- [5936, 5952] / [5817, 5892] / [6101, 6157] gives 0.1 A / 2.29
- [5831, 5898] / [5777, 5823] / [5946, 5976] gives 2.0 A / 2.3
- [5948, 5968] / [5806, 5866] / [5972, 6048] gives 0.4 A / 2.28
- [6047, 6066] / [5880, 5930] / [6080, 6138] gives -0.8 A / 2.24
